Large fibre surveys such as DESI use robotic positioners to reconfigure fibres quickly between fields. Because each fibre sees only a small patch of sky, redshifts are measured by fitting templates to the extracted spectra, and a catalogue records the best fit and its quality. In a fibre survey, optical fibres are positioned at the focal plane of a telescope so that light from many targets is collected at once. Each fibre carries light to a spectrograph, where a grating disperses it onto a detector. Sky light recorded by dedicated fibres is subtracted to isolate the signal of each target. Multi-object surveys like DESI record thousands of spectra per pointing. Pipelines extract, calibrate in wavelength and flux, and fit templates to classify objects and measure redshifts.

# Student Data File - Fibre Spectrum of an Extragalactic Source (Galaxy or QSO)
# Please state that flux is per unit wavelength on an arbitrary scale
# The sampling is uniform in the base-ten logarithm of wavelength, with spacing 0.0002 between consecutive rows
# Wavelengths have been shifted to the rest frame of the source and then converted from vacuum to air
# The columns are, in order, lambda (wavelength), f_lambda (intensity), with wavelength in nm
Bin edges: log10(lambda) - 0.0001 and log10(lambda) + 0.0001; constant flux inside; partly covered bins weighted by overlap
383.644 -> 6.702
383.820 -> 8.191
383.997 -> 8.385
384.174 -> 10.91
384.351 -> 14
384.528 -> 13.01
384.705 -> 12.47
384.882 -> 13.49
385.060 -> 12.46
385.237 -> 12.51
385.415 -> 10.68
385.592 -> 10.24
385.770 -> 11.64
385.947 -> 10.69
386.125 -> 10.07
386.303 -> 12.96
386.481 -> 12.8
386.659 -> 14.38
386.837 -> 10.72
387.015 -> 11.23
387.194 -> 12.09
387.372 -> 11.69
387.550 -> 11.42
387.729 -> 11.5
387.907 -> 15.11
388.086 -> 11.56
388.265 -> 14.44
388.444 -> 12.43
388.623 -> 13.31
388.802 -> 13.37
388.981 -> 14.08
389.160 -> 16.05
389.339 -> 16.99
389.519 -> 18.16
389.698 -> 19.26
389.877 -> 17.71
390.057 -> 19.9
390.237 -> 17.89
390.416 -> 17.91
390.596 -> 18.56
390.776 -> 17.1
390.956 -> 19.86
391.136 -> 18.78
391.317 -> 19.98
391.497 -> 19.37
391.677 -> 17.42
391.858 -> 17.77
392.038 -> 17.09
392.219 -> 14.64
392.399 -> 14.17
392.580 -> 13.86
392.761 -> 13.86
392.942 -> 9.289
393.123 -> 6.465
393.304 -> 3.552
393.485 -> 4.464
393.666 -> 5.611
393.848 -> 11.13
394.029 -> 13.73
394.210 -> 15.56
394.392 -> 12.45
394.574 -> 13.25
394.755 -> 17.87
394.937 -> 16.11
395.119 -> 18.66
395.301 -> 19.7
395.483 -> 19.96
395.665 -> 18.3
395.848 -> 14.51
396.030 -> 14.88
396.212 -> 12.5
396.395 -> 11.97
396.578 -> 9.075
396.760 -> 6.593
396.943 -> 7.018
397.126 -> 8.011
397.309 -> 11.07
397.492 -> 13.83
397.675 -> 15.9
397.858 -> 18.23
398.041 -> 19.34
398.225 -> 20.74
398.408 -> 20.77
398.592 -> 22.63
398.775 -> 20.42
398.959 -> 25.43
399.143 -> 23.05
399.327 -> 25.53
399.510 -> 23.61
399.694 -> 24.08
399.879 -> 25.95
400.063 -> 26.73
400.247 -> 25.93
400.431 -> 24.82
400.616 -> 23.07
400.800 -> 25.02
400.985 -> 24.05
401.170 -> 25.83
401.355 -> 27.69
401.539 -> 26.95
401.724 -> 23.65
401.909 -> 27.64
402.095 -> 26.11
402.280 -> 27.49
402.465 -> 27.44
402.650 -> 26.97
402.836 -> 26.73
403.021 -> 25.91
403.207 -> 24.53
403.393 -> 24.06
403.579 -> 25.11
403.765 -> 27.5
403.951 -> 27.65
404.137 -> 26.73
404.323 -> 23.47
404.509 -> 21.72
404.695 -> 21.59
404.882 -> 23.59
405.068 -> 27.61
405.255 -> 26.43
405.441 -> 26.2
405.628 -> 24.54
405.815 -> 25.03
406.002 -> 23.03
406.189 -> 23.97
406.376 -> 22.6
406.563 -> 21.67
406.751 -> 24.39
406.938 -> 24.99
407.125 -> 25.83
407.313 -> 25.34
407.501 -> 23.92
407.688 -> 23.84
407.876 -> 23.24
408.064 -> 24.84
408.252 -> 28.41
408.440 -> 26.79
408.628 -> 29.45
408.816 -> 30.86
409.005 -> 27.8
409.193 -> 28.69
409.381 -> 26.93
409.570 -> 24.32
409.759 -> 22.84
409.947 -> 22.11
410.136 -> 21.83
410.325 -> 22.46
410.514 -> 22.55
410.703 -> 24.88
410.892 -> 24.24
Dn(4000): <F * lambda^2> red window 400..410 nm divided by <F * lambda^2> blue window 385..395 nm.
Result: 1.98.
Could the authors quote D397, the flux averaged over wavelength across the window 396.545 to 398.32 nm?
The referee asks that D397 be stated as 13.1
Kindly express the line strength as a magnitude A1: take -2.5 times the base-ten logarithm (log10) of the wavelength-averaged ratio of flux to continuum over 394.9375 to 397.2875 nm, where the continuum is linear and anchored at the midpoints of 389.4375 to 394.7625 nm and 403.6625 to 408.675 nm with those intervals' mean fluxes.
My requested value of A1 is 0.29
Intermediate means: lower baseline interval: 14.8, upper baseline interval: 24.9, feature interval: 13.5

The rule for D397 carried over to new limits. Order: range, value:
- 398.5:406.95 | 25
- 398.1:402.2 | 24.5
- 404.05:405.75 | 24.7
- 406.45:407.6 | 24.3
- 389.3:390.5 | 18.3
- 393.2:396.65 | 13.3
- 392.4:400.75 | 16.3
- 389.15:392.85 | 17.5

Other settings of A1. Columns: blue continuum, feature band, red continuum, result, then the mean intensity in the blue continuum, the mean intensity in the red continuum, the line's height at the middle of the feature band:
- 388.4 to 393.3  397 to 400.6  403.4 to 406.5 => 0.01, 15.9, 24.7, 20.9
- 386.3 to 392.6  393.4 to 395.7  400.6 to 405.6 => 0.33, 15.5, 25.6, 19.3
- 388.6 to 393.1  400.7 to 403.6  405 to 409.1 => -0.14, 16.6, 25.5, 22.8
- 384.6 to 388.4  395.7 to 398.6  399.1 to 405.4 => 0.45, 12.1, 25.4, 21.1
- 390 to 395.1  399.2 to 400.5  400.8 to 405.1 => -0.13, 14.6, 25.6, 22.3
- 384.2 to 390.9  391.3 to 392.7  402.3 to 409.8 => 0.01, 13.9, 25.5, 16.7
